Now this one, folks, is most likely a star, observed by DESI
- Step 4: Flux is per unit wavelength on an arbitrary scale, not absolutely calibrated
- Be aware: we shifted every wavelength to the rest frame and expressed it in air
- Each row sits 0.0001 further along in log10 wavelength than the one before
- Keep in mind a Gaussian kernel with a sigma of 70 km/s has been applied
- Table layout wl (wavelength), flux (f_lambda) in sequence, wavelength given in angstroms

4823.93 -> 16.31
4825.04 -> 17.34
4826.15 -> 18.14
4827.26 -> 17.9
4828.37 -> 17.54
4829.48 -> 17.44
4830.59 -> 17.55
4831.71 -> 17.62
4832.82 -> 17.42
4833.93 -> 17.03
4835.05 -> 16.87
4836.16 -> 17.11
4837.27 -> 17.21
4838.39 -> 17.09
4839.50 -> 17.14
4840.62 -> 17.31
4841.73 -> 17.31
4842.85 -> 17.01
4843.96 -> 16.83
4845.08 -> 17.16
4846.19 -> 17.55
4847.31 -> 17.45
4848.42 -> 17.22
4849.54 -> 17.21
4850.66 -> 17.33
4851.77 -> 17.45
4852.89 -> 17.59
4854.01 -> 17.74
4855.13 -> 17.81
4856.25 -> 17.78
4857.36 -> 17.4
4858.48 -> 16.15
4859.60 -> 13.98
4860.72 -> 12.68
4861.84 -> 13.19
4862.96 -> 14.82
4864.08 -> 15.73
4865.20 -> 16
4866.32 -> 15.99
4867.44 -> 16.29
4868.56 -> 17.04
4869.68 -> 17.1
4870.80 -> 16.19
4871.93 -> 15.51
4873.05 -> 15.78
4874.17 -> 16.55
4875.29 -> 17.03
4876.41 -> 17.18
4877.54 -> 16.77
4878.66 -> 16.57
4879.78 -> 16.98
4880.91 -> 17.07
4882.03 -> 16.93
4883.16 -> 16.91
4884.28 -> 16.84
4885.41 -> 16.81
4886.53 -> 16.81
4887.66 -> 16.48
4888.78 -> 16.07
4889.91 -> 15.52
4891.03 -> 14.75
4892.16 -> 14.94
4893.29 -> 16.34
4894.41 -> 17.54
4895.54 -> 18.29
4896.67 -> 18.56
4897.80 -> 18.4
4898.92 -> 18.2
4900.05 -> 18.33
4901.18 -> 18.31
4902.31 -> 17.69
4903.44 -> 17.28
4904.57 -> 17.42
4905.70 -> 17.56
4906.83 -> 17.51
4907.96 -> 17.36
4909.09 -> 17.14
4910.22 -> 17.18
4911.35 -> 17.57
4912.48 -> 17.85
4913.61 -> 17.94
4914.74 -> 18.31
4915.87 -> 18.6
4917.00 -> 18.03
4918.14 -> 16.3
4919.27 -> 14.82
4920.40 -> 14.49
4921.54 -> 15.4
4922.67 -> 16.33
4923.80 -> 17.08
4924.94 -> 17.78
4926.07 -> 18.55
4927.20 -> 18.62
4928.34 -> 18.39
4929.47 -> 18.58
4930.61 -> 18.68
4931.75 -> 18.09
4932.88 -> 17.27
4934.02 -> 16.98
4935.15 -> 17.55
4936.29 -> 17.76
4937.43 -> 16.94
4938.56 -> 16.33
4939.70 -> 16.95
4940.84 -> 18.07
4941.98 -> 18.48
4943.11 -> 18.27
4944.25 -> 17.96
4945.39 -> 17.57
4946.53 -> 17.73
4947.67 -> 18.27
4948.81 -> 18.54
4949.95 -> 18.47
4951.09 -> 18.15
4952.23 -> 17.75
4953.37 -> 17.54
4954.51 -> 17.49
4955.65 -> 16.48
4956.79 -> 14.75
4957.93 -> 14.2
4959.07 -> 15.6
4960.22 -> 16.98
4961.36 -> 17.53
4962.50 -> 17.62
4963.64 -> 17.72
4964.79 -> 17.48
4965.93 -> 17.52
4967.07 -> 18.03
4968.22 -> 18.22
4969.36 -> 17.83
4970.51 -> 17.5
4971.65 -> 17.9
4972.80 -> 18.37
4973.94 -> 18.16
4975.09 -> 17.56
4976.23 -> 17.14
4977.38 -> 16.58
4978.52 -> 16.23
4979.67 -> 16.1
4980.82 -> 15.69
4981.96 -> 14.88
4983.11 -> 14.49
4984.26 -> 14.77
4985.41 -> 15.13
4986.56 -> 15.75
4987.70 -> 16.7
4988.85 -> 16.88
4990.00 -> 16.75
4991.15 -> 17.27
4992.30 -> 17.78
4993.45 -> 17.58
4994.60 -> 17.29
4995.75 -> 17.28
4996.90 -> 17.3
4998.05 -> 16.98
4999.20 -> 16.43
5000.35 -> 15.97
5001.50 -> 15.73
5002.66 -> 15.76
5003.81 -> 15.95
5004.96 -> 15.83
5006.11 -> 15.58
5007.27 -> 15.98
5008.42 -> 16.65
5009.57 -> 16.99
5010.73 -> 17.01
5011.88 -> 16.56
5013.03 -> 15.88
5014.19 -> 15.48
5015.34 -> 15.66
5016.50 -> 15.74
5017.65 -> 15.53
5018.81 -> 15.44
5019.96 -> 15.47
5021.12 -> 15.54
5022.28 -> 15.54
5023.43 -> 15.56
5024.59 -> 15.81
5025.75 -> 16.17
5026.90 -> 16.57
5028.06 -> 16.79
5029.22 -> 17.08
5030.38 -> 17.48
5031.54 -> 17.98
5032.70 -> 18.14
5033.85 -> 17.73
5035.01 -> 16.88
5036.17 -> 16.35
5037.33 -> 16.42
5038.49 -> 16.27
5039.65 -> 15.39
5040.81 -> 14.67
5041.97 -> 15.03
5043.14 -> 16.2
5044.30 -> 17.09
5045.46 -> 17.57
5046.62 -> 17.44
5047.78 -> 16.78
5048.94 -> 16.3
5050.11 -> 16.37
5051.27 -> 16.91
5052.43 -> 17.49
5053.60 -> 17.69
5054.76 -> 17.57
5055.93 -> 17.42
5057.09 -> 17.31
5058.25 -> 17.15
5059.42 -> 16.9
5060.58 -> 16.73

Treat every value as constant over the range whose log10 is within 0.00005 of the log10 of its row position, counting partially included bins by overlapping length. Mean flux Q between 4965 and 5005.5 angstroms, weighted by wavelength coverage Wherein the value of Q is 16.7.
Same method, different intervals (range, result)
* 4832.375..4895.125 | 16.6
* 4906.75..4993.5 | 17.2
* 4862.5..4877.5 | 16.3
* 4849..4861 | 16.7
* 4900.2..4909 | 17.6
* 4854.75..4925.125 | 16.7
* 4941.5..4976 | 17.5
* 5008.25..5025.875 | 15.9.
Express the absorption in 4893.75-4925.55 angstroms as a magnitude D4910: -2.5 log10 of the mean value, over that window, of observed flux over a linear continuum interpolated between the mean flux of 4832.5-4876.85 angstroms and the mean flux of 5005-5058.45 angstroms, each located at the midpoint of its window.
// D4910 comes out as -0.052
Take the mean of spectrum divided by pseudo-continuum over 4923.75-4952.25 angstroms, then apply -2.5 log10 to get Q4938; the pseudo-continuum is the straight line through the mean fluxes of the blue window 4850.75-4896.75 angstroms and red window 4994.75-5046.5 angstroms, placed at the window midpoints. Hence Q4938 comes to -0.10 mag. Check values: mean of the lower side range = 16.4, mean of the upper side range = 16.3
